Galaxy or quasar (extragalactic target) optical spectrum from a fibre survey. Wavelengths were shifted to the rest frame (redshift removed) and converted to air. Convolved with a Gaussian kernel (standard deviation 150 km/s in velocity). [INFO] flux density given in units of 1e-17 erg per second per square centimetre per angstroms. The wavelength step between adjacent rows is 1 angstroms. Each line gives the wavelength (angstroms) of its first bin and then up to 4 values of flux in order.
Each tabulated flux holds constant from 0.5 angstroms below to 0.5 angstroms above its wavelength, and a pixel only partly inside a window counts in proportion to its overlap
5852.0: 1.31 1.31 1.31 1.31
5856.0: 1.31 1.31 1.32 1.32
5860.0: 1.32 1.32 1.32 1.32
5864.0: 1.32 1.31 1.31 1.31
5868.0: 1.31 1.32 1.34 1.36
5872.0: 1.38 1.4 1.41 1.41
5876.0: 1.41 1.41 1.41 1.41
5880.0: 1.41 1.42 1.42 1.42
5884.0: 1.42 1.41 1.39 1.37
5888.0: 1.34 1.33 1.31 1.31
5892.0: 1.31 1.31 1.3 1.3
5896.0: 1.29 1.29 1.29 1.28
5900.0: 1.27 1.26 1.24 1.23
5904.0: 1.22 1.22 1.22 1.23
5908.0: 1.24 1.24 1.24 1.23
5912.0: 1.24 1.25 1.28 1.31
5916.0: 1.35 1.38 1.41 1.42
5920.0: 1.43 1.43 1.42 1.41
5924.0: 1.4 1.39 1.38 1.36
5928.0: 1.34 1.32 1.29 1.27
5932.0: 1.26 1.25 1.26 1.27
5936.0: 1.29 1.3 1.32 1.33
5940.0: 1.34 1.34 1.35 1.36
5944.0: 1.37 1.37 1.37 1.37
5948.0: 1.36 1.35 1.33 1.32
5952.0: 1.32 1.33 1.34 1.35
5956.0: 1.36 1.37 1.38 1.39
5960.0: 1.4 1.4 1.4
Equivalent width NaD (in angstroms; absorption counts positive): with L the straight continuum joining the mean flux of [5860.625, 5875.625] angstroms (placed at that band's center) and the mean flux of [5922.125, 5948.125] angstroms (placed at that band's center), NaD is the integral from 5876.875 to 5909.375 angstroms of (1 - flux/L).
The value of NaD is 0.53 angstroms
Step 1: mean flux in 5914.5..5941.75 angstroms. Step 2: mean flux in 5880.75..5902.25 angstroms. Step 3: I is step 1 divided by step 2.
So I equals 1.01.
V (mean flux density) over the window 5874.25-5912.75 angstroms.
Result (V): 1.32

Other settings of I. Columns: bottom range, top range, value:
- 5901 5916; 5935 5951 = 1.08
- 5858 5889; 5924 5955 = 0.97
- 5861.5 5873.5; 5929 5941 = 0.97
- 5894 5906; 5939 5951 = 1.07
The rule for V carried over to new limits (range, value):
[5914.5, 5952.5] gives 1.35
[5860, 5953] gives 1.33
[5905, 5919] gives 1.28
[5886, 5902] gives 1.3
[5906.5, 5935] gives 1.32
